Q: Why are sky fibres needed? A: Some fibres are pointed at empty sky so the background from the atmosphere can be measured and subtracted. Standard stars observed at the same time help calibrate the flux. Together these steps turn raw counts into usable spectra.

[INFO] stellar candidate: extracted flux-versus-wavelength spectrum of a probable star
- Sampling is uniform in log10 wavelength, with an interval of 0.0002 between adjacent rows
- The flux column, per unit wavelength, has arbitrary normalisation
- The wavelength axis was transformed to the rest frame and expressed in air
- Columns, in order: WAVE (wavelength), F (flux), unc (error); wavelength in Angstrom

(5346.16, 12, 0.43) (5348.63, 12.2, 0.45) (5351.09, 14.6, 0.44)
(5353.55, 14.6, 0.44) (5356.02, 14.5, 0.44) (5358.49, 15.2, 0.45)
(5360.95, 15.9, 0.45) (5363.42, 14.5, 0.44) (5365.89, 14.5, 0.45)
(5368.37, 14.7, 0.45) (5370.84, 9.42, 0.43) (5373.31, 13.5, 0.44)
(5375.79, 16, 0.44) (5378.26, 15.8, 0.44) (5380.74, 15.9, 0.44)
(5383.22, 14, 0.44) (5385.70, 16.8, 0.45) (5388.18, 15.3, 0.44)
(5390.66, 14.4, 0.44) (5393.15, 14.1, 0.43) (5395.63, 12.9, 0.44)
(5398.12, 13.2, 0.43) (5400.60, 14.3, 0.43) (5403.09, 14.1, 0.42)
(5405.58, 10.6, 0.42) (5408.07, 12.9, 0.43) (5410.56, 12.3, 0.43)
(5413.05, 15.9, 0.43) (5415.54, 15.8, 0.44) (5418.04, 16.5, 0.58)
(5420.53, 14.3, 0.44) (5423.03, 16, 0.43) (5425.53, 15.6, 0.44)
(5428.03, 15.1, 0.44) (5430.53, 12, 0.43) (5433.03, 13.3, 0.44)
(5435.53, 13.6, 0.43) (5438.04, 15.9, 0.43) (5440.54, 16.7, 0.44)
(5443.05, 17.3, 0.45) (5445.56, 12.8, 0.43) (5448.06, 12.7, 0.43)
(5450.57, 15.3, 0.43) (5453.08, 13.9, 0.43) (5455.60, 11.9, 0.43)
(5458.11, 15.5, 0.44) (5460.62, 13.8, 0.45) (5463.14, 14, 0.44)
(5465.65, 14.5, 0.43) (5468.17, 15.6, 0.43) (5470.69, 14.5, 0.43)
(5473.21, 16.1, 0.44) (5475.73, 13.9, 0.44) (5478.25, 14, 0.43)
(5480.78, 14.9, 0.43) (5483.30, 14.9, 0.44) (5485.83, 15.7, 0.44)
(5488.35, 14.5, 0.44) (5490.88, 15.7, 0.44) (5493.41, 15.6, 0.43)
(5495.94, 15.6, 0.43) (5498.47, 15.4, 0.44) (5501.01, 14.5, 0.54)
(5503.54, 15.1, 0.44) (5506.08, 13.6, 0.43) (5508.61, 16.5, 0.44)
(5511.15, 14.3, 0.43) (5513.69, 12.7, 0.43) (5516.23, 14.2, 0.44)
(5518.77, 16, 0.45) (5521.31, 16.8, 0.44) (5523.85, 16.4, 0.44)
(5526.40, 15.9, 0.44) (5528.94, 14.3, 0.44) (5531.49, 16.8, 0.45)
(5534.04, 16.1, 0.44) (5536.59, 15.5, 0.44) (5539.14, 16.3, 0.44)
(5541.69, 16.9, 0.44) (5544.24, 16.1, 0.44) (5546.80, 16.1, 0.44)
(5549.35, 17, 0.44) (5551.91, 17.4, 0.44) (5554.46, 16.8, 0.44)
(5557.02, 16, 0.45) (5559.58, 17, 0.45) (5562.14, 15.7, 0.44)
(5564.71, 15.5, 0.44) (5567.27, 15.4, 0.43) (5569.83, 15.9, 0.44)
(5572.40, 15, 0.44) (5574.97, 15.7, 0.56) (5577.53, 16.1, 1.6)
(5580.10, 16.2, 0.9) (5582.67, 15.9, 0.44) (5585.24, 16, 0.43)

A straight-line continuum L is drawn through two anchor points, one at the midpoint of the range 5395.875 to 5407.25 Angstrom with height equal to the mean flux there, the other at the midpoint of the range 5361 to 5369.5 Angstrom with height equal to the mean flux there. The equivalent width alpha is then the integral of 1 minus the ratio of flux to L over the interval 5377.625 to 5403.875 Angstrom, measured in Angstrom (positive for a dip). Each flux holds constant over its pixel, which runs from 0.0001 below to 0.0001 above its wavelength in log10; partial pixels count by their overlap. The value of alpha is -2.0 Angstrom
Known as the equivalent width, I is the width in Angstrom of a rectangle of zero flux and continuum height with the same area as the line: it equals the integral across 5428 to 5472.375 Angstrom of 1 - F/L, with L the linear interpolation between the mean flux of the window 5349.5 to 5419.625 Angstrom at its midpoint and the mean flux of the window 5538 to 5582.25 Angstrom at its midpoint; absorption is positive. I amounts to 2.02 Angstrom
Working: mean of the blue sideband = 14.4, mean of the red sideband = 16.2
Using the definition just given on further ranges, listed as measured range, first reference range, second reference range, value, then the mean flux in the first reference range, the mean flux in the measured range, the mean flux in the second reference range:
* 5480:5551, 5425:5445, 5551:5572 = 0.8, 14.8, 15.5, 16.1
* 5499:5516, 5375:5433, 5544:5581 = 1.2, 14.5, 14.5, 16.1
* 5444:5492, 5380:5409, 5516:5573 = 1.9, 14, 14.4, 16.1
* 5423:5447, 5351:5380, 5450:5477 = -0.5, 14.5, 14.8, 14.4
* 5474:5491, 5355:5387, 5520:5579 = 0.9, 14.7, 14.8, 16.1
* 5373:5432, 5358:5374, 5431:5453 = -1.1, 13.9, 14.5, 14.6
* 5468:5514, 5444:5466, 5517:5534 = 0.0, 13.8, 14.9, 16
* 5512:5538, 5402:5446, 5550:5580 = 0.3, 14.5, 15.5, 16.1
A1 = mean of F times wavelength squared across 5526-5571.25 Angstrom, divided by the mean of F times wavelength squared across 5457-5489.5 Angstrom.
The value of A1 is 1.12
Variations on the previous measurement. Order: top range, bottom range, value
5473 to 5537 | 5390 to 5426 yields 1.11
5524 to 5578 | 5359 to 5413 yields 1.21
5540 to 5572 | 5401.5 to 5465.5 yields 1.19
